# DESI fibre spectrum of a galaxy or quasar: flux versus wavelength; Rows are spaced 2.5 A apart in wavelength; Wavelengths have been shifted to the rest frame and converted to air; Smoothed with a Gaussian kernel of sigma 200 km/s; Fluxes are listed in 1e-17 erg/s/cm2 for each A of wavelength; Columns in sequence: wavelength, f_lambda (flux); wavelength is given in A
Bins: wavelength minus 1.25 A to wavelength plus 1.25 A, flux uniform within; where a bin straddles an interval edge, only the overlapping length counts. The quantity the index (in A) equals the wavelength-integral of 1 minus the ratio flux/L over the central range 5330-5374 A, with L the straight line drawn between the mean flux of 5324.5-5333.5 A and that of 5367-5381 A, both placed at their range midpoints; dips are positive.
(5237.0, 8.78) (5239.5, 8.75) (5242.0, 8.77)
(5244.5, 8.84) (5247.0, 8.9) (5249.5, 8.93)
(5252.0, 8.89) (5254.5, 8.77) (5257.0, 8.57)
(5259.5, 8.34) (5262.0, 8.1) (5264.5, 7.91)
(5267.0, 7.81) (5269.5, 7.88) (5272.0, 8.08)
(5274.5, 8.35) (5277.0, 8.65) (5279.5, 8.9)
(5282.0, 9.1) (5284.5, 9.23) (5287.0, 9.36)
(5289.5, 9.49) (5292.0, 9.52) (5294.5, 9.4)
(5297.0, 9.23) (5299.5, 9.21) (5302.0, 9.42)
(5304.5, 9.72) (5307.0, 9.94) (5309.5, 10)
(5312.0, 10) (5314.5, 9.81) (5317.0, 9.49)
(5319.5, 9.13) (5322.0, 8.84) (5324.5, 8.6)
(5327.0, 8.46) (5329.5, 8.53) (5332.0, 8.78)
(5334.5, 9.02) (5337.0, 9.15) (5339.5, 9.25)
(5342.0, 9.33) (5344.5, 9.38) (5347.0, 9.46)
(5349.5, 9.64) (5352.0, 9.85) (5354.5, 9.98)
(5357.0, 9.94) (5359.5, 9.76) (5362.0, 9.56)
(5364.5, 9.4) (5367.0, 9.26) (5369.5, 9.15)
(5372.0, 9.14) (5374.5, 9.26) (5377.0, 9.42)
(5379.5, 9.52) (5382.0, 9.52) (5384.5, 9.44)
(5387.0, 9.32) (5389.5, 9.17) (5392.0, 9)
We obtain -2.2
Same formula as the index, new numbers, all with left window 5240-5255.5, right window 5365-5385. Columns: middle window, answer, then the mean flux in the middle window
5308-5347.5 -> -0.21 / 9.2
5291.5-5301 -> -0.31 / 9.33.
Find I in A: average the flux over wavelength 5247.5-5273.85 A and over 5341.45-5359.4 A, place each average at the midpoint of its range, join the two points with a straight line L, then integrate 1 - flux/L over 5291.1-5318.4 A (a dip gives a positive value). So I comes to -1.86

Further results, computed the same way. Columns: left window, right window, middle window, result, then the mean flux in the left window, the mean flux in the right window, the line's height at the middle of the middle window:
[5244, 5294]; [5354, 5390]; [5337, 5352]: -0.3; 8.69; 9.45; 9.25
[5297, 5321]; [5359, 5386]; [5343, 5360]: -0.4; 9.61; 9.39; 9.46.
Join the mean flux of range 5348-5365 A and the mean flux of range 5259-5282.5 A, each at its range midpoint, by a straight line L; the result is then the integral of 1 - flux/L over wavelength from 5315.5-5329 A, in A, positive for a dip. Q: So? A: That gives 0.4 A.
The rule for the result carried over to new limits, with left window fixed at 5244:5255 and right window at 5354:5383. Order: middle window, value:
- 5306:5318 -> -0.9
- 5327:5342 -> 0.6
